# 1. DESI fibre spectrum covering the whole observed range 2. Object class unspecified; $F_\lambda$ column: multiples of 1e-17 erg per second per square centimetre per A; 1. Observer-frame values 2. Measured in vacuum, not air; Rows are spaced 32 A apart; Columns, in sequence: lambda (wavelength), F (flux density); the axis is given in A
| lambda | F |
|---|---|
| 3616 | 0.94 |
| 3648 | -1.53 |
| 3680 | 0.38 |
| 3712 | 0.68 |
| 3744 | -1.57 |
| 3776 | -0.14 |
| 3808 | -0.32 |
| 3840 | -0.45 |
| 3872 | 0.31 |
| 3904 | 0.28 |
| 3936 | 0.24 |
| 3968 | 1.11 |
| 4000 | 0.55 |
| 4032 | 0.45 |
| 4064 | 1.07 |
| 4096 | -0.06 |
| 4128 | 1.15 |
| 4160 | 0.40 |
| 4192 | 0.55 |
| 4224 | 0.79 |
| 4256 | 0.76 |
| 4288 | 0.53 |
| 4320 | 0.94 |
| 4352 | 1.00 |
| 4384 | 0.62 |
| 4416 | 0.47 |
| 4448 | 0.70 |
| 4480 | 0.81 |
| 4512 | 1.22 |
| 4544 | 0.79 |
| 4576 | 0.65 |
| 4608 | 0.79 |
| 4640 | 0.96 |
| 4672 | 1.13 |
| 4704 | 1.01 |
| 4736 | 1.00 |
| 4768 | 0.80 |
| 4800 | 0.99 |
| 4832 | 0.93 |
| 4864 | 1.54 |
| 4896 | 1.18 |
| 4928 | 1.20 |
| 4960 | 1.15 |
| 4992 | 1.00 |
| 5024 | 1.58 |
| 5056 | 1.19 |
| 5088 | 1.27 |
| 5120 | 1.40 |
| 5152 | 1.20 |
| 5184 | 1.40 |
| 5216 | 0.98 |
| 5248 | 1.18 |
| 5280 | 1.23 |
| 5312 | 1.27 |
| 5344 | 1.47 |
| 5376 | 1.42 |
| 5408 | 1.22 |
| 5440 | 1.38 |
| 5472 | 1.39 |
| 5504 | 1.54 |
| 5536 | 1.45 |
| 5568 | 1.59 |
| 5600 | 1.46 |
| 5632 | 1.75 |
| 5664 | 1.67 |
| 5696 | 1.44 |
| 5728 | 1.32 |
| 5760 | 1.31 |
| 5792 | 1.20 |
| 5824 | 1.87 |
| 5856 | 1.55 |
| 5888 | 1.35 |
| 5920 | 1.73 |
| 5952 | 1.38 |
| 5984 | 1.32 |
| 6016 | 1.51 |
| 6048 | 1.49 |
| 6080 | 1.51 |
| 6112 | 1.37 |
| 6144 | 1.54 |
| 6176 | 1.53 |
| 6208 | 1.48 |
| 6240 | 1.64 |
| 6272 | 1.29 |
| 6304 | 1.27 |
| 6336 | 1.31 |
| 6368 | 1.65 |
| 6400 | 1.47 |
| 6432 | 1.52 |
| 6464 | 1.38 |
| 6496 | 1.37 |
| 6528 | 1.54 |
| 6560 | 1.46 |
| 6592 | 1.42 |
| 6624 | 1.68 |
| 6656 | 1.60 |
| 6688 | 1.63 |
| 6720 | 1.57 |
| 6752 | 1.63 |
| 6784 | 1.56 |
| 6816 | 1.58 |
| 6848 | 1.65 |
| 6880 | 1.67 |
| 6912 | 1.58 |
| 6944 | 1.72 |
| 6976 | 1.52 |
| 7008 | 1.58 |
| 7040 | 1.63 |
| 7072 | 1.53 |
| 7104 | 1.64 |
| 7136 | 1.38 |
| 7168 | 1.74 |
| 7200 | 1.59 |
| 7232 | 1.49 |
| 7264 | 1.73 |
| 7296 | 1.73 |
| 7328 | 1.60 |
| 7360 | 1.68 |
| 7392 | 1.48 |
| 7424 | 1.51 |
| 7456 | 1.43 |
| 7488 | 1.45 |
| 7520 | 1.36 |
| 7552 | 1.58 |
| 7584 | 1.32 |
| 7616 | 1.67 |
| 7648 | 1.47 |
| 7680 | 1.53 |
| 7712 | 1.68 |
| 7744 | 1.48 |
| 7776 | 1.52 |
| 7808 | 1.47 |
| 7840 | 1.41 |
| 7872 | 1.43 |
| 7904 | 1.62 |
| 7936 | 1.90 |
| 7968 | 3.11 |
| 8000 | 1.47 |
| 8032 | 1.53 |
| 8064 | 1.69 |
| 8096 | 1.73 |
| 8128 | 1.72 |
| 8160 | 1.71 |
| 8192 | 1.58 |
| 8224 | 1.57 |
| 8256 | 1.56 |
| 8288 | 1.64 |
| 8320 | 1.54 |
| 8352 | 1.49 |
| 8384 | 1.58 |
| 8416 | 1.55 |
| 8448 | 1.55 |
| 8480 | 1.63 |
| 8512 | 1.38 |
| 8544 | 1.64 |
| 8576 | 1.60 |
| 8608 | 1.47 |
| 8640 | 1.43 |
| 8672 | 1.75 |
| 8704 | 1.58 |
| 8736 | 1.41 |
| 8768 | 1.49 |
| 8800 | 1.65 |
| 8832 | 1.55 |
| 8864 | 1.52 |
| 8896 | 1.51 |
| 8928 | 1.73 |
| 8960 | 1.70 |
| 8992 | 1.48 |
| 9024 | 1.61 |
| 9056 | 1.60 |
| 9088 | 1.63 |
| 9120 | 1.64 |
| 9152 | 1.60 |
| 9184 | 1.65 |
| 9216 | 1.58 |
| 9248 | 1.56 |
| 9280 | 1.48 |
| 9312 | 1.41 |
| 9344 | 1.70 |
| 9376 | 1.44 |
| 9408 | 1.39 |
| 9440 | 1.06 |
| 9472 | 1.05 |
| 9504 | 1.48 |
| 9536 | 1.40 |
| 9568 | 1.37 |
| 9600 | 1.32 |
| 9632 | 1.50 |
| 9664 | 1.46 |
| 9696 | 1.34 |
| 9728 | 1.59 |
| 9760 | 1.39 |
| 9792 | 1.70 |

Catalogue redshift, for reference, 0.212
